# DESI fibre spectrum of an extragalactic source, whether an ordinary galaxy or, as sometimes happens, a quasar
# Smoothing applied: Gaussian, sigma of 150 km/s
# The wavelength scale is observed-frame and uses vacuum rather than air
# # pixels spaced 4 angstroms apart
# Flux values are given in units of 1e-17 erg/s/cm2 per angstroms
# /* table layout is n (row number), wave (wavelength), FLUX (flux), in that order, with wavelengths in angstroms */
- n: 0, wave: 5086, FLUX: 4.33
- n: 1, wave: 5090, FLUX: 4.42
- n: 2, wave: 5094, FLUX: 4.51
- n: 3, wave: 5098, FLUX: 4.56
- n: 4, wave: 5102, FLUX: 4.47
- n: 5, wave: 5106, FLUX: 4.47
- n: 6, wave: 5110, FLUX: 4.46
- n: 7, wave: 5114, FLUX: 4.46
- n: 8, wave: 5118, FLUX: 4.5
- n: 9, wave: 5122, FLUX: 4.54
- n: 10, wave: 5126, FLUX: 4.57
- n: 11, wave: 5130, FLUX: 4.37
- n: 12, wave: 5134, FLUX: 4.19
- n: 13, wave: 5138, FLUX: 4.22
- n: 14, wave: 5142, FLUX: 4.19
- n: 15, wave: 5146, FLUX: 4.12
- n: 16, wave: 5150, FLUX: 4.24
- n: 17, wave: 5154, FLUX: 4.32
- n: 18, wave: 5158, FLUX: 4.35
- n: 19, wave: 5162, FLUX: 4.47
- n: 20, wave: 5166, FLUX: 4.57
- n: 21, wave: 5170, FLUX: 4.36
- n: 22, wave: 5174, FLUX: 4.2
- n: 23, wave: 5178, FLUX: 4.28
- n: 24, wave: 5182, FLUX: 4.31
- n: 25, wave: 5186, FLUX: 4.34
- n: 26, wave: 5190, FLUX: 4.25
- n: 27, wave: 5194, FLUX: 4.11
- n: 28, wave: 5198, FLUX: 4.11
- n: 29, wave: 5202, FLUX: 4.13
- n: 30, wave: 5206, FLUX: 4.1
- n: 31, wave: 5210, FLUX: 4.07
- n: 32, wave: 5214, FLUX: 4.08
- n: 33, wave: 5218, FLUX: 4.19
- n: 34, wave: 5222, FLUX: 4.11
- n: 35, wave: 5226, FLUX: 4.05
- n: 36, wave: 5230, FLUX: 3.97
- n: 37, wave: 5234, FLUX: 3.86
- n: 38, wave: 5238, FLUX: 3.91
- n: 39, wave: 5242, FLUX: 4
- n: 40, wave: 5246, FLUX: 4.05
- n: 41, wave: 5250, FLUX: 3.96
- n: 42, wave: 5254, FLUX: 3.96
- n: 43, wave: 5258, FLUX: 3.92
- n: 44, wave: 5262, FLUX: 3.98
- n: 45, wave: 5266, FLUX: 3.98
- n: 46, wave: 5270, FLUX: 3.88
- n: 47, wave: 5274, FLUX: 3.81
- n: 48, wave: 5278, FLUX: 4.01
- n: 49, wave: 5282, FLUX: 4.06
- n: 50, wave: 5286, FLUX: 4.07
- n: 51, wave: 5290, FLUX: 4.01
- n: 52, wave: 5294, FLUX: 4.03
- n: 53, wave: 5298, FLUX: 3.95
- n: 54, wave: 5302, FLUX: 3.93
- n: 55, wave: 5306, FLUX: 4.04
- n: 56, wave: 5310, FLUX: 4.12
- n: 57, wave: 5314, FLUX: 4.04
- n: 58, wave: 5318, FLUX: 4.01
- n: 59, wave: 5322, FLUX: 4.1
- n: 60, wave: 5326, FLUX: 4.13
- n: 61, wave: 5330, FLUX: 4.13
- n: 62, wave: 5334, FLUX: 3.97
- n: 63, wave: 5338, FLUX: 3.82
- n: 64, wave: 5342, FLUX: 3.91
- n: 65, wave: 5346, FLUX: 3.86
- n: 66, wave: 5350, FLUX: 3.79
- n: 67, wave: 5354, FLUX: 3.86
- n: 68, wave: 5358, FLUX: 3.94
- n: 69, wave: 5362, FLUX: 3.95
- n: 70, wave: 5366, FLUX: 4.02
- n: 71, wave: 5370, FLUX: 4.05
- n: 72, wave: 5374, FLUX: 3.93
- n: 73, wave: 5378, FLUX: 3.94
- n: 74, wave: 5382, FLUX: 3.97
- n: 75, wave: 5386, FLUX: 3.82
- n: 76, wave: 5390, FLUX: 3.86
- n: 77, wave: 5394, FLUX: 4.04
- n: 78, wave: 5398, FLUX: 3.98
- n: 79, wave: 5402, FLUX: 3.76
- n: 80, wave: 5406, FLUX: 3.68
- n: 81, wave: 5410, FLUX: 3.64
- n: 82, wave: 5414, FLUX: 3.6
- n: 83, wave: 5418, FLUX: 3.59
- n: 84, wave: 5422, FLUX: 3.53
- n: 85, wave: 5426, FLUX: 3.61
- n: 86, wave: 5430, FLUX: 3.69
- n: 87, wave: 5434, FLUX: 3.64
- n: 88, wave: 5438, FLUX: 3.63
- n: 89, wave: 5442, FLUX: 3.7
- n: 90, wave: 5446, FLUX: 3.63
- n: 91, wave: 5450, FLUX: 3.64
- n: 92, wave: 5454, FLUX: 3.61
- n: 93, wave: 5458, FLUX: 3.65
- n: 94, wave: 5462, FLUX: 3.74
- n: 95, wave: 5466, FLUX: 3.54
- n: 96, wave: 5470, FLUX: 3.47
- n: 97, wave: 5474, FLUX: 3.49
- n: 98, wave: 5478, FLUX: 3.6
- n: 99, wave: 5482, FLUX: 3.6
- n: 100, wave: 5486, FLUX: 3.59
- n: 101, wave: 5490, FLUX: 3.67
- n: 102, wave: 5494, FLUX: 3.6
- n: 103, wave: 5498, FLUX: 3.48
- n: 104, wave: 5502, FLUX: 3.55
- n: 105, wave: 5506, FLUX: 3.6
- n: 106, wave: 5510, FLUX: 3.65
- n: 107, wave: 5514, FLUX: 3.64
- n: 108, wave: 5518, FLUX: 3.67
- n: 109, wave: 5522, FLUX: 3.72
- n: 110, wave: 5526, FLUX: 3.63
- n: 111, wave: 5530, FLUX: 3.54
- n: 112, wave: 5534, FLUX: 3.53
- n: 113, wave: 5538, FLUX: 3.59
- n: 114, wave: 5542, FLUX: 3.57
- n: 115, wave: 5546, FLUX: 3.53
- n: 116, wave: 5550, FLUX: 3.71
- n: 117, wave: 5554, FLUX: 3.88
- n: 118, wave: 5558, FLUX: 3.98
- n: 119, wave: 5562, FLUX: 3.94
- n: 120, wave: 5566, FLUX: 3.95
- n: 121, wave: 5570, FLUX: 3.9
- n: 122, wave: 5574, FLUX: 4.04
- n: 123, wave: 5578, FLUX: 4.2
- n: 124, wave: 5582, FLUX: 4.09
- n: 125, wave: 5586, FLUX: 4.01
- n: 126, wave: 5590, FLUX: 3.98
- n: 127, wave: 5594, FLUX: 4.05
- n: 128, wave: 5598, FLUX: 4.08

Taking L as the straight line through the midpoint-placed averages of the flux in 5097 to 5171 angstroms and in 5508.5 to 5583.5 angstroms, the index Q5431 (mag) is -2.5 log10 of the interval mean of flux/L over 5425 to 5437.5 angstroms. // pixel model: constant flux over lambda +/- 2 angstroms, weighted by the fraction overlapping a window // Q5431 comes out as 0.09 mag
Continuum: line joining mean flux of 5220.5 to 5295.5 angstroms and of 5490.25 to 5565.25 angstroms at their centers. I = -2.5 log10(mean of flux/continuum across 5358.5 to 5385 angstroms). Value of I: -0.03 mag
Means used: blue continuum 3.98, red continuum 3.66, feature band 3.97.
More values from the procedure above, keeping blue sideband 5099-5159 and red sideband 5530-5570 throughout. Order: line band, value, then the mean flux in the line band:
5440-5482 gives 0.08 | 3.61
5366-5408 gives 0.02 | 3.91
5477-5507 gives 0.07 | 3.59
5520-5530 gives 0.04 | 3.65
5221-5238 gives 0.06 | 3.98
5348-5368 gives 0.03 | 3.91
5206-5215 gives 0.04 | 4.08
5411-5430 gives 0.10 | 3.6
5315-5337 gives 0.01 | 4.06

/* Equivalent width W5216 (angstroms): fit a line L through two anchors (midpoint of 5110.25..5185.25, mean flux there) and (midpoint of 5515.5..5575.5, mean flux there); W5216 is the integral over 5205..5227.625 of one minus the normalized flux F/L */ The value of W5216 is 0.8 angstroms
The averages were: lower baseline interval 4.35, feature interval 4.1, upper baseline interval 3.74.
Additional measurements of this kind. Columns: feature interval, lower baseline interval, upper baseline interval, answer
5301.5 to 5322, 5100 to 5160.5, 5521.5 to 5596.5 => 0.5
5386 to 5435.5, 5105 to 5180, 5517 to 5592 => 3.5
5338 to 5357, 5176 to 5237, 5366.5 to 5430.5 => 0.2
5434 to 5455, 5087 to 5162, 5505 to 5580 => 1.4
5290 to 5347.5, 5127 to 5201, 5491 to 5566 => 0.2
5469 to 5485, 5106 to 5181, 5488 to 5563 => 0.8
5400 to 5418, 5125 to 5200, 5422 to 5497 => 0.3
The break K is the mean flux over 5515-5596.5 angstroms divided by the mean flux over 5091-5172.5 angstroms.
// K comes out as 0.87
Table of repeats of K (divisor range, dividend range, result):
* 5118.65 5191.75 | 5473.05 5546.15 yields 0.83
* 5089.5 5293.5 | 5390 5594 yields 0.88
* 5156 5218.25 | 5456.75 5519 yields 0.85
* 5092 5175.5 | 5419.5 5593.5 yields 0.84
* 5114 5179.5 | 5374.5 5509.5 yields 0.85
